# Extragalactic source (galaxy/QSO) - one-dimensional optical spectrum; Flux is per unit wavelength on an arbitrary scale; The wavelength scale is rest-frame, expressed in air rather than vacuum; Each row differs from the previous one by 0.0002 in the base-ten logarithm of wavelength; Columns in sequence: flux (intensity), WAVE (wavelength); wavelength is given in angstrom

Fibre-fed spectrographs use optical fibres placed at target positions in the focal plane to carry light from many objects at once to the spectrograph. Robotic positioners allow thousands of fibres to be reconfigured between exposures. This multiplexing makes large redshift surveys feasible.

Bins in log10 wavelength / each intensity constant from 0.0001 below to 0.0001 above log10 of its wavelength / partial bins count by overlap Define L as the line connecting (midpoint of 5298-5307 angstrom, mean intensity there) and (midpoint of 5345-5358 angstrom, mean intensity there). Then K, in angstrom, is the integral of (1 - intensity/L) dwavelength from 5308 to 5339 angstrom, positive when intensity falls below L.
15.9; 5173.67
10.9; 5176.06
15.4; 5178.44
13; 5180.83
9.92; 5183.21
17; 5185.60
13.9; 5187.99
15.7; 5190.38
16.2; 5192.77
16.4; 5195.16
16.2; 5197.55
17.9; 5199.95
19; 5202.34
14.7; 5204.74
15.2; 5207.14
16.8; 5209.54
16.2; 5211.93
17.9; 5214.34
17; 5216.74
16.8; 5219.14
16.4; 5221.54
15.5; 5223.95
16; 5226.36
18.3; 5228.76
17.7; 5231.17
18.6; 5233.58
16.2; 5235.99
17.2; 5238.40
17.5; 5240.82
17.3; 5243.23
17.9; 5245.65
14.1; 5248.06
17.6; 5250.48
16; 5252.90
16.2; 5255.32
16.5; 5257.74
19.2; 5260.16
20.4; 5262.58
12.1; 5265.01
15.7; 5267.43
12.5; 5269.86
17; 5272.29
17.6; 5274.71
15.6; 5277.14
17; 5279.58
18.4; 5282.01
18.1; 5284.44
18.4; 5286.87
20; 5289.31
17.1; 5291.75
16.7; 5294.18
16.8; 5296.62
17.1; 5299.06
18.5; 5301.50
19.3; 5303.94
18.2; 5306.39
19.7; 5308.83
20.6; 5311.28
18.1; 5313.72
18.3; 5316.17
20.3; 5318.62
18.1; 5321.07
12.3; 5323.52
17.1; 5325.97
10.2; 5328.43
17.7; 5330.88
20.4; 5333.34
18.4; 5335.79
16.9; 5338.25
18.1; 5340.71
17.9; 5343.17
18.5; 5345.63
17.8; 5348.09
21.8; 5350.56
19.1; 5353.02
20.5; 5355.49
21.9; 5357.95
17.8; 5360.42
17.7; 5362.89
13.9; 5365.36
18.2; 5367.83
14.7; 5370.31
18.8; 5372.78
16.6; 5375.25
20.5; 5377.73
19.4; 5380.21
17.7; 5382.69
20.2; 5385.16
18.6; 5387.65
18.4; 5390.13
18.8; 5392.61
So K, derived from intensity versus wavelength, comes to 2.3 angstrom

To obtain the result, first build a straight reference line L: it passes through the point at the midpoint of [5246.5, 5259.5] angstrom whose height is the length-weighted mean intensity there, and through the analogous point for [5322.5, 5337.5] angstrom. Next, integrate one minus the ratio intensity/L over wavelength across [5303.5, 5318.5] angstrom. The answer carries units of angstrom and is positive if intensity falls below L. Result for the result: -2.8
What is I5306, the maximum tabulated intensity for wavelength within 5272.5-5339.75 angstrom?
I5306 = 20.6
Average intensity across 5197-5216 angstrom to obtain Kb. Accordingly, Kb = 16.8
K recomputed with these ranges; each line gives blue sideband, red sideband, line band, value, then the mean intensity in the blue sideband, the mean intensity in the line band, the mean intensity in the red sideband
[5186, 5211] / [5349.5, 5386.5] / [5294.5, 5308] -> -0.2 angstrom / 16.2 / 17.9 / 18.6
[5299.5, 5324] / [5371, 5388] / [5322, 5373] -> 2.8 angstrom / 18.5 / 17.6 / 18.7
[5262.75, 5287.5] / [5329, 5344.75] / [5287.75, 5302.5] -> -0.7 angstrom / 16.4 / 17.7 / 17.9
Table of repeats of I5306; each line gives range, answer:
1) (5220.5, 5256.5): 18.6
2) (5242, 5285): 20.4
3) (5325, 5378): 21.9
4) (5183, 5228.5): 19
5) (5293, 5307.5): 19.3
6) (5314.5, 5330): 20.3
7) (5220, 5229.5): 18.3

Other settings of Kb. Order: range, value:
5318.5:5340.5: 16.7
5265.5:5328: 17.4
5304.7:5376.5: 17.9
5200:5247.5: 16.9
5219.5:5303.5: 17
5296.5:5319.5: 18.8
